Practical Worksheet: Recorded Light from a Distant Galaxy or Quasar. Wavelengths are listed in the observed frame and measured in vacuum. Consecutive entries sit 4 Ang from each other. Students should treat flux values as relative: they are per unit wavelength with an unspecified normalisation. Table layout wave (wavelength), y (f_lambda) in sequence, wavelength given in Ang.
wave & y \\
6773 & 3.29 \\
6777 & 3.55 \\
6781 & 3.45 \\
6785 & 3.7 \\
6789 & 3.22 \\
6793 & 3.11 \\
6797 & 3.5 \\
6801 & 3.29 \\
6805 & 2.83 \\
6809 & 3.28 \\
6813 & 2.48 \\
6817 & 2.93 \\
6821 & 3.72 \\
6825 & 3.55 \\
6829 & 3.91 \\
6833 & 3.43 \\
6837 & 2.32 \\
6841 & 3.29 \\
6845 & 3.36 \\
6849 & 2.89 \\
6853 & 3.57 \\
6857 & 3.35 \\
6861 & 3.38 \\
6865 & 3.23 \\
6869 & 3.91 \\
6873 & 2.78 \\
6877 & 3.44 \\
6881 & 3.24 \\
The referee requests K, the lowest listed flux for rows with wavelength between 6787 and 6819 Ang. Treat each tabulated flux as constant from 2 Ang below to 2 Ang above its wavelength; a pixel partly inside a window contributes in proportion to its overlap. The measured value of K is 2.48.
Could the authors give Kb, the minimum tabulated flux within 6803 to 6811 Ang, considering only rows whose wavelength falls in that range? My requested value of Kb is 2.83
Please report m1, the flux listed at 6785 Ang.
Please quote 3.7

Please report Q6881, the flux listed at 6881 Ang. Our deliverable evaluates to 3.24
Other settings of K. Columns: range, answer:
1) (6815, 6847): 2.32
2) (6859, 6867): 3.23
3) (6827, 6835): 3.43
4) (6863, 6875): 2.78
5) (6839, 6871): 2.89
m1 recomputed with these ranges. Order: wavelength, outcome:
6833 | 3.43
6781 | 3.45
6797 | 3.5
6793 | 3.11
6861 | 3.38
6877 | 3.44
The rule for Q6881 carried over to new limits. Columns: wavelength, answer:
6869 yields 3.91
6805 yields 2.83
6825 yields 3.55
